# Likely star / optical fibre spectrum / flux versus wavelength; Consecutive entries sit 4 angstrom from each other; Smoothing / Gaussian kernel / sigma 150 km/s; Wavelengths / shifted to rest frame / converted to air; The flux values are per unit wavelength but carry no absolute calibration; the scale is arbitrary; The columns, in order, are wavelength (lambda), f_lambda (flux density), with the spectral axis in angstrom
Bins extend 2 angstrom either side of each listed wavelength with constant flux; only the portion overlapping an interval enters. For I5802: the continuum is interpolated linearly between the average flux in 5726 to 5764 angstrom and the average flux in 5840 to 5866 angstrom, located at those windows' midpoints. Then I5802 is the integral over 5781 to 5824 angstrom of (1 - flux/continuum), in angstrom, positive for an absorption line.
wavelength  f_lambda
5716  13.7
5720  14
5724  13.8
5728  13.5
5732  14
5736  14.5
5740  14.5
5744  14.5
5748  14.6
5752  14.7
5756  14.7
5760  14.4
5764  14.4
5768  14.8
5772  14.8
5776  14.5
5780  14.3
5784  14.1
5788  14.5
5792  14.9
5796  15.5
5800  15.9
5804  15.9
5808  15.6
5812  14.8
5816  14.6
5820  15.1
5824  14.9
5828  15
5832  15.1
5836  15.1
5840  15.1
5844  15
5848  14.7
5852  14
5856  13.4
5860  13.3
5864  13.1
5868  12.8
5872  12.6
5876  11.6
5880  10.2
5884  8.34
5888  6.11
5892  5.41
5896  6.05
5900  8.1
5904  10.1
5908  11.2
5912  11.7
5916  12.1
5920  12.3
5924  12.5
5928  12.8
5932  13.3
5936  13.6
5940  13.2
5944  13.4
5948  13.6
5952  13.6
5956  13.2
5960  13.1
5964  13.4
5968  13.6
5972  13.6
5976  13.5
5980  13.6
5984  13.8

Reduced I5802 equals -2.7 angstrom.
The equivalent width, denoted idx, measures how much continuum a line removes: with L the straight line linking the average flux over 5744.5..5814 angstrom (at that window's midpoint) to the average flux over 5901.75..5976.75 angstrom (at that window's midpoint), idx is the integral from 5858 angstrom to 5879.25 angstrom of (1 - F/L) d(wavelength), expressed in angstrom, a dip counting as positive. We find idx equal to 1.8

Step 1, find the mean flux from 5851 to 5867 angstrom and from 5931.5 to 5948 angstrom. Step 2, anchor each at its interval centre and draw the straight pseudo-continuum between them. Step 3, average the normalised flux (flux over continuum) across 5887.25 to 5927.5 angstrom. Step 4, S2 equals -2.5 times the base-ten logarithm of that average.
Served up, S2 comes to 0.34 mag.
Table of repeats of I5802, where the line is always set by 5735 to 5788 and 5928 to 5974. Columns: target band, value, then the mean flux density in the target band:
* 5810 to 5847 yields -2.2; 15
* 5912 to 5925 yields 1.3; 12.2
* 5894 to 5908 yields 5.3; 8.53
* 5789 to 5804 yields -1.2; 15.4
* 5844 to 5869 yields 0.5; 13.7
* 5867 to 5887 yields 4.4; 10.8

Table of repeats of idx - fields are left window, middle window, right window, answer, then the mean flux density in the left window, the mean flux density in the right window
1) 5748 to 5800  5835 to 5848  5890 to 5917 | -3.55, 14.7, 9.13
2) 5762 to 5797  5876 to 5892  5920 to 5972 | 6.37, 14.6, 13.2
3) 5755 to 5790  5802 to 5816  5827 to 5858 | -0.70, 14.5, 14.7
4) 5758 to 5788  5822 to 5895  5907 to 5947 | 5.77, 14.5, 12.7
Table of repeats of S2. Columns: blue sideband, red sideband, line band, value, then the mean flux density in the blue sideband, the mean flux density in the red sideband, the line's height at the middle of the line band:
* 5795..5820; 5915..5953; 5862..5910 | 0.40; 15.4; 13.1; 13.9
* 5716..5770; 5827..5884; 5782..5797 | -0.06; 14.3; 13.4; 14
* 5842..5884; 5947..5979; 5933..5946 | -0.01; 12.8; 13.4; 13.3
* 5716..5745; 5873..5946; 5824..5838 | -0.23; 14.1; 10.7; 12.2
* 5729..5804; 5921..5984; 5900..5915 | 0.27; 14.7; 13.3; 13.7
